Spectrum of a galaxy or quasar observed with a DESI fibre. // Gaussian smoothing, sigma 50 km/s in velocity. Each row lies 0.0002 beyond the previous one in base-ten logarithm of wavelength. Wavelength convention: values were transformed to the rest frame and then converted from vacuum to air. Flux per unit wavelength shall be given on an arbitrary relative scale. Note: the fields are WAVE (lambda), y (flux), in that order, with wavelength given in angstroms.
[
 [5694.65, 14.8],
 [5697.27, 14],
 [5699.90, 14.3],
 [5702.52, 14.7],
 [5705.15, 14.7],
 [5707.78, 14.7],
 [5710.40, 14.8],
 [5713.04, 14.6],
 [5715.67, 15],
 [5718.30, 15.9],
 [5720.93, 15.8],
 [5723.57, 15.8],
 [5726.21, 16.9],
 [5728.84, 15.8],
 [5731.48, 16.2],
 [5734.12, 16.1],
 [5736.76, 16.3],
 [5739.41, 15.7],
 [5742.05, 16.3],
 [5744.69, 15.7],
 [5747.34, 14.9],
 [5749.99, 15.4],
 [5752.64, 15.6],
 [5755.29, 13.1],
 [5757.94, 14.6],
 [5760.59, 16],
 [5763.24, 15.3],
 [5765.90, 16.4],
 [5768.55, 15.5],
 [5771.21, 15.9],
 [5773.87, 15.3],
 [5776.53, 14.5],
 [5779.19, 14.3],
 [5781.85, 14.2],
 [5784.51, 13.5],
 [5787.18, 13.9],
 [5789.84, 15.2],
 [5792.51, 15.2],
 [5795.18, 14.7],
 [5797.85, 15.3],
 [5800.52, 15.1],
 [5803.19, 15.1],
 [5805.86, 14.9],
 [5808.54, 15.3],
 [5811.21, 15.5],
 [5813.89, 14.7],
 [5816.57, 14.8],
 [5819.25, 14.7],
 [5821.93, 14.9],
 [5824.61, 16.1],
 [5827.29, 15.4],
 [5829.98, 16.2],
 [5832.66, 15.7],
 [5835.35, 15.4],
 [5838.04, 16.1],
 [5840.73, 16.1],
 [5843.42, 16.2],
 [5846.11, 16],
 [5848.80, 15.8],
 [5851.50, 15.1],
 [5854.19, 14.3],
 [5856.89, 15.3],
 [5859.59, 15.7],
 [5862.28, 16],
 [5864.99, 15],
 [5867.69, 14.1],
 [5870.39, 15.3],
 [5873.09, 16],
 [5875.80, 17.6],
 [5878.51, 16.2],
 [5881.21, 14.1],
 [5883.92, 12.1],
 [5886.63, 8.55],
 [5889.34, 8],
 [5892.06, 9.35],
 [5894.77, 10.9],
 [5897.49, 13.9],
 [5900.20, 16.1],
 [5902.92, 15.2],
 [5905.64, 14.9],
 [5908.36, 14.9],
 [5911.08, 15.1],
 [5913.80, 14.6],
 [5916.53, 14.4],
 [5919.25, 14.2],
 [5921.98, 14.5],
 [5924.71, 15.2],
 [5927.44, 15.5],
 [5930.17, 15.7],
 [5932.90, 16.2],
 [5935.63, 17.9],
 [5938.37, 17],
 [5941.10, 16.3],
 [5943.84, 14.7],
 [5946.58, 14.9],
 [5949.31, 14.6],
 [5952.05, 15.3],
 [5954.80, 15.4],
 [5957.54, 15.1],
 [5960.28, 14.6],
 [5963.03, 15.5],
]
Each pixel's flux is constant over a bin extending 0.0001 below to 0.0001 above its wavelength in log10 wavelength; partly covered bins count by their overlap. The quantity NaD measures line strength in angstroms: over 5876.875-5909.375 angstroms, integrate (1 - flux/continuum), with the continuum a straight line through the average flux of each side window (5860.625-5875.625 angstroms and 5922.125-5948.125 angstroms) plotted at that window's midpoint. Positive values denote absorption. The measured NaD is 5.7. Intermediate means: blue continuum 15.5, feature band 12.9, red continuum 15.9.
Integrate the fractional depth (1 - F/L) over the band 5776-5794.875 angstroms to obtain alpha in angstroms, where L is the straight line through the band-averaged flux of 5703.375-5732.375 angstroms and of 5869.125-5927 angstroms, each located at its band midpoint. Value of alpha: 0.6 angstroms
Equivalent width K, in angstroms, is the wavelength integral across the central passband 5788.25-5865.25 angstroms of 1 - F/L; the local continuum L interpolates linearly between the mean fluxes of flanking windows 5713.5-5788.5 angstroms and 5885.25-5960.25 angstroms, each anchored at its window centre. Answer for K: -2.33 angstroms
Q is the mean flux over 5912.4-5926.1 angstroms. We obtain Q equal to 14.6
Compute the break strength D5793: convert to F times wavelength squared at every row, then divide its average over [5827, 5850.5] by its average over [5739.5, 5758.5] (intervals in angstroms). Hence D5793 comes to 1.08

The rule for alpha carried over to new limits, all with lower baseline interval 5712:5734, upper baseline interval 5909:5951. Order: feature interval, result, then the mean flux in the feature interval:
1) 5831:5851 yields -0.4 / 15.9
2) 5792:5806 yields 0.5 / 15.1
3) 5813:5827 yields 0.5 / 15.1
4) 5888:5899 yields 3.4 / 10.6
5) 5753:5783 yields 1.3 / 15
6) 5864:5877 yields -0.1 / 15.6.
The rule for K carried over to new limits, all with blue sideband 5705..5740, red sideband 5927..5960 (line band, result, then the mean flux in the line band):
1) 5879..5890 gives 3.08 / 11.3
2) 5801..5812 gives 0.33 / 15.2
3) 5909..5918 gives 0.56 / 14.7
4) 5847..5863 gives 0.31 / 15.4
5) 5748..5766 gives 0.60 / 15.1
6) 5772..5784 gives 0.83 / 14.6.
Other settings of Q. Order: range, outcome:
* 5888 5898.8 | 10.5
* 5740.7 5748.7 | 15.6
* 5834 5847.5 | 16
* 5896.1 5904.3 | 15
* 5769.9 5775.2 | 15.6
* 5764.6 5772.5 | 15.9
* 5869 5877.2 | 16.3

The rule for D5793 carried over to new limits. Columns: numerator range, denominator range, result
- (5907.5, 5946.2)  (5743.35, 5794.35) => 1.09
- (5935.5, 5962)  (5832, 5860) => 1.03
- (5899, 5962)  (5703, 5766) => 1.06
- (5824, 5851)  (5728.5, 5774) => 1.05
